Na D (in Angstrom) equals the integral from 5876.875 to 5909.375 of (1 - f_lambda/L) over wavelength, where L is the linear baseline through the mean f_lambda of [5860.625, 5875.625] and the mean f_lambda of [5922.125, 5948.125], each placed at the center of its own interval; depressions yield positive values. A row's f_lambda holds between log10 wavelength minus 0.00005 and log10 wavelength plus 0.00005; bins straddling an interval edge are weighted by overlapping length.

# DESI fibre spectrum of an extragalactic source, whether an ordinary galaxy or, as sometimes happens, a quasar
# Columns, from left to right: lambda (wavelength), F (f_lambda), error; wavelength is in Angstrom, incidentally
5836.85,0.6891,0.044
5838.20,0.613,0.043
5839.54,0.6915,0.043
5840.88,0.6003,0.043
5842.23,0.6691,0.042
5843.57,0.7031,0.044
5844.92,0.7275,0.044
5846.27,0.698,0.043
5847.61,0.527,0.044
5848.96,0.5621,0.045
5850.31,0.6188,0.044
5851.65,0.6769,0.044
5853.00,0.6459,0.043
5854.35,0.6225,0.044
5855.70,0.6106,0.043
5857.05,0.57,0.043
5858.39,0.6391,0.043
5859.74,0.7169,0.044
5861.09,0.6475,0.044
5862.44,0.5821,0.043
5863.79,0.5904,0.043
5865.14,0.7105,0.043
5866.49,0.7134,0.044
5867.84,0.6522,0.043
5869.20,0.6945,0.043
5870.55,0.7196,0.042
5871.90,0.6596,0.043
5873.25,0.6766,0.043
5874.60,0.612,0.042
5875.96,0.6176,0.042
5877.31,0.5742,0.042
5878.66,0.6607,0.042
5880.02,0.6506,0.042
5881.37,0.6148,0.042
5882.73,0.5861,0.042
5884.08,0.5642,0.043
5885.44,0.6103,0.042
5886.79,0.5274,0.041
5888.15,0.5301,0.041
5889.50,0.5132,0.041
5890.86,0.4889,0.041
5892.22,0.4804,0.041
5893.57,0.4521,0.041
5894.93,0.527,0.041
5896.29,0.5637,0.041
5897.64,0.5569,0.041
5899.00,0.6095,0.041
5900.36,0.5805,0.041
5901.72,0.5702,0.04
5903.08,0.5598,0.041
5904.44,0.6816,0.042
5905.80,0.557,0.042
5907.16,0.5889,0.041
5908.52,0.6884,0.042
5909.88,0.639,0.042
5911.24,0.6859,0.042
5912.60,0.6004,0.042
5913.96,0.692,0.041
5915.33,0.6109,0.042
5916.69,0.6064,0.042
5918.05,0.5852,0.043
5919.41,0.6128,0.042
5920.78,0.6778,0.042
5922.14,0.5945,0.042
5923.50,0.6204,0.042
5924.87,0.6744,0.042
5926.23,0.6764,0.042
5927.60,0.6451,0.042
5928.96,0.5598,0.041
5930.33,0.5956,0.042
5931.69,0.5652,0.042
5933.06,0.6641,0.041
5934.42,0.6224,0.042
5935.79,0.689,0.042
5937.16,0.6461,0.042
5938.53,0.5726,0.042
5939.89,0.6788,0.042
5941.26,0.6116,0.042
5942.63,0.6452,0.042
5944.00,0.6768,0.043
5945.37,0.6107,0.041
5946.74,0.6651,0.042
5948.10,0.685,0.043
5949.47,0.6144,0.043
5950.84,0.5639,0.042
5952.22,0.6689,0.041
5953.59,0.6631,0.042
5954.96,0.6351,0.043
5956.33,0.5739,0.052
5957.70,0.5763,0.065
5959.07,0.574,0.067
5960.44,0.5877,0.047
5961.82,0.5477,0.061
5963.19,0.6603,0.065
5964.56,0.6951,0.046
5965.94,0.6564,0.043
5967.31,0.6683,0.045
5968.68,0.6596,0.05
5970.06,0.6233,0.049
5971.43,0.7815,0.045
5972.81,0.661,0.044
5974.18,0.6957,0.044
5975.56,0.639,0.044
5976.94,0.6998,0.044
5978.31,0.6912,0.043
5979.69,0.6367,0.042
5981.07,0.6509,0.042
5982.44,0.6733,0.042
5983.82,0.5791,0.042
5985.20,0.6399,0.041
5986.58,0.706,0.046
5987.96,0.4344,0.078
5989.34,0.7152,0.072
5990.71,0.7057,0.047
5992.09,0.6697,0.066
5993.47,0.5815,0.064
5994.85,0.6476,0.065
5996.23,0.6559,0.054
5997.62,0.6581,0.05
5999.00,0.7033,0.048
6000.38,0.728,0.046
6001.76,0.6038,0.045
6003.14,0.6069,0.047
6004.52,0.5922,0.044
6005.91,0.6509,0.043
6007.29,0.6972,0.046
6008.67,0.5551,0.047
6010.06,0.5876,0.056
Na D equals 3.9 Angstrom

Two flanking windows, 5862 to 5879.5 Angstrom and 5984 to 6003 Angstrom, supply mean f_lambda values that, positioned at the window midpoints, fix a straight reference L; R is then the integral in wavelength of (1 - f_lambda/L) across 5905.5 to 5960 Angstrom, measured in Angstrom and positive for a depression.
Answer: 1.8 Angstrom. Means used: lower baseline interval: 0.652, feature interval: 0.628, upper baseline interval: 0.647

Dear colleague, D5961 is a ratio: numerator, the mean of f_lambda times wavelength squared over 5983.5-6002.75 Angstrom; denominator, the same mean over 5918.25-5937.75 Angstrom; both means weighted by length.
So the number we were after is 1.05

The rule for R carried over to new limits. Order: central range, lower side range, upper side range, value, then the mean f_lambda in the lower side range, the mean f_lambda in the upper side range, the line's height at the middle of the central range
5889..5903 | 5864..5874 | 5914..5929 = 2.57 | 0.684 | 0.63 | 0.656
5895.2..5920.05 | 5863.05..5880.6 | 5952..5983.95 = 1.65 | 0.656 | 0.647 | 0.652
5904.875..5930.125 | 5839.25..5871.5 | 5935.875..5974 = 0.56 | 0.649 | 0.639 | 0.643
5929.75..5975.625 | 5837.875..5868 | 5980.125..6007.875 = 0.48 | 0.643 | 0.645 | 0.644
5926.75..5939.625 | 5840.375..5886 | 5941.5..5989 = 0.38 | 0.639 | 0.64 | 0.639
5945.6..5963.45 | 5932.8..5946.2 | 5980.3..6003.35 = 0.75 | 0.641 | 0.646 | 0.642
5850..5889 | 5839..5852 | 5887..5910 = -1.44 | 0.646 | 0.561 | 0.608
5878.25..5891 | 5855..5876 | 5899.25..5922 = 1.24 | 0.652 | 0.62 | 0.638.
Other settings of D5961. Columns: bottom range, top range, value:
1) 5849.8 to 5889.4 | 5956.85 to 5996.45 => 1.06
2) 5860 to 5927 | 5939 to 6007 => 1.08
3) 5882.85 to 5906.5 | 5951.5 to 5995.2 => 1.20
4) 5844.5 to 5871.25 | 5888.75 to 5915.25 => 0.91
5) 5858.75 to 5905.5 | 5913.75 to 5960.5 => 1.06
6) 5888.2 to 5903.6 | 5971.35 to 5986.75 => 1.28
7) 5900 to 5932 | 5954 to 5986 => 1.06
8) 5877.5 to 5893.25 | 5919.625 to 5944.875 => 1.14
